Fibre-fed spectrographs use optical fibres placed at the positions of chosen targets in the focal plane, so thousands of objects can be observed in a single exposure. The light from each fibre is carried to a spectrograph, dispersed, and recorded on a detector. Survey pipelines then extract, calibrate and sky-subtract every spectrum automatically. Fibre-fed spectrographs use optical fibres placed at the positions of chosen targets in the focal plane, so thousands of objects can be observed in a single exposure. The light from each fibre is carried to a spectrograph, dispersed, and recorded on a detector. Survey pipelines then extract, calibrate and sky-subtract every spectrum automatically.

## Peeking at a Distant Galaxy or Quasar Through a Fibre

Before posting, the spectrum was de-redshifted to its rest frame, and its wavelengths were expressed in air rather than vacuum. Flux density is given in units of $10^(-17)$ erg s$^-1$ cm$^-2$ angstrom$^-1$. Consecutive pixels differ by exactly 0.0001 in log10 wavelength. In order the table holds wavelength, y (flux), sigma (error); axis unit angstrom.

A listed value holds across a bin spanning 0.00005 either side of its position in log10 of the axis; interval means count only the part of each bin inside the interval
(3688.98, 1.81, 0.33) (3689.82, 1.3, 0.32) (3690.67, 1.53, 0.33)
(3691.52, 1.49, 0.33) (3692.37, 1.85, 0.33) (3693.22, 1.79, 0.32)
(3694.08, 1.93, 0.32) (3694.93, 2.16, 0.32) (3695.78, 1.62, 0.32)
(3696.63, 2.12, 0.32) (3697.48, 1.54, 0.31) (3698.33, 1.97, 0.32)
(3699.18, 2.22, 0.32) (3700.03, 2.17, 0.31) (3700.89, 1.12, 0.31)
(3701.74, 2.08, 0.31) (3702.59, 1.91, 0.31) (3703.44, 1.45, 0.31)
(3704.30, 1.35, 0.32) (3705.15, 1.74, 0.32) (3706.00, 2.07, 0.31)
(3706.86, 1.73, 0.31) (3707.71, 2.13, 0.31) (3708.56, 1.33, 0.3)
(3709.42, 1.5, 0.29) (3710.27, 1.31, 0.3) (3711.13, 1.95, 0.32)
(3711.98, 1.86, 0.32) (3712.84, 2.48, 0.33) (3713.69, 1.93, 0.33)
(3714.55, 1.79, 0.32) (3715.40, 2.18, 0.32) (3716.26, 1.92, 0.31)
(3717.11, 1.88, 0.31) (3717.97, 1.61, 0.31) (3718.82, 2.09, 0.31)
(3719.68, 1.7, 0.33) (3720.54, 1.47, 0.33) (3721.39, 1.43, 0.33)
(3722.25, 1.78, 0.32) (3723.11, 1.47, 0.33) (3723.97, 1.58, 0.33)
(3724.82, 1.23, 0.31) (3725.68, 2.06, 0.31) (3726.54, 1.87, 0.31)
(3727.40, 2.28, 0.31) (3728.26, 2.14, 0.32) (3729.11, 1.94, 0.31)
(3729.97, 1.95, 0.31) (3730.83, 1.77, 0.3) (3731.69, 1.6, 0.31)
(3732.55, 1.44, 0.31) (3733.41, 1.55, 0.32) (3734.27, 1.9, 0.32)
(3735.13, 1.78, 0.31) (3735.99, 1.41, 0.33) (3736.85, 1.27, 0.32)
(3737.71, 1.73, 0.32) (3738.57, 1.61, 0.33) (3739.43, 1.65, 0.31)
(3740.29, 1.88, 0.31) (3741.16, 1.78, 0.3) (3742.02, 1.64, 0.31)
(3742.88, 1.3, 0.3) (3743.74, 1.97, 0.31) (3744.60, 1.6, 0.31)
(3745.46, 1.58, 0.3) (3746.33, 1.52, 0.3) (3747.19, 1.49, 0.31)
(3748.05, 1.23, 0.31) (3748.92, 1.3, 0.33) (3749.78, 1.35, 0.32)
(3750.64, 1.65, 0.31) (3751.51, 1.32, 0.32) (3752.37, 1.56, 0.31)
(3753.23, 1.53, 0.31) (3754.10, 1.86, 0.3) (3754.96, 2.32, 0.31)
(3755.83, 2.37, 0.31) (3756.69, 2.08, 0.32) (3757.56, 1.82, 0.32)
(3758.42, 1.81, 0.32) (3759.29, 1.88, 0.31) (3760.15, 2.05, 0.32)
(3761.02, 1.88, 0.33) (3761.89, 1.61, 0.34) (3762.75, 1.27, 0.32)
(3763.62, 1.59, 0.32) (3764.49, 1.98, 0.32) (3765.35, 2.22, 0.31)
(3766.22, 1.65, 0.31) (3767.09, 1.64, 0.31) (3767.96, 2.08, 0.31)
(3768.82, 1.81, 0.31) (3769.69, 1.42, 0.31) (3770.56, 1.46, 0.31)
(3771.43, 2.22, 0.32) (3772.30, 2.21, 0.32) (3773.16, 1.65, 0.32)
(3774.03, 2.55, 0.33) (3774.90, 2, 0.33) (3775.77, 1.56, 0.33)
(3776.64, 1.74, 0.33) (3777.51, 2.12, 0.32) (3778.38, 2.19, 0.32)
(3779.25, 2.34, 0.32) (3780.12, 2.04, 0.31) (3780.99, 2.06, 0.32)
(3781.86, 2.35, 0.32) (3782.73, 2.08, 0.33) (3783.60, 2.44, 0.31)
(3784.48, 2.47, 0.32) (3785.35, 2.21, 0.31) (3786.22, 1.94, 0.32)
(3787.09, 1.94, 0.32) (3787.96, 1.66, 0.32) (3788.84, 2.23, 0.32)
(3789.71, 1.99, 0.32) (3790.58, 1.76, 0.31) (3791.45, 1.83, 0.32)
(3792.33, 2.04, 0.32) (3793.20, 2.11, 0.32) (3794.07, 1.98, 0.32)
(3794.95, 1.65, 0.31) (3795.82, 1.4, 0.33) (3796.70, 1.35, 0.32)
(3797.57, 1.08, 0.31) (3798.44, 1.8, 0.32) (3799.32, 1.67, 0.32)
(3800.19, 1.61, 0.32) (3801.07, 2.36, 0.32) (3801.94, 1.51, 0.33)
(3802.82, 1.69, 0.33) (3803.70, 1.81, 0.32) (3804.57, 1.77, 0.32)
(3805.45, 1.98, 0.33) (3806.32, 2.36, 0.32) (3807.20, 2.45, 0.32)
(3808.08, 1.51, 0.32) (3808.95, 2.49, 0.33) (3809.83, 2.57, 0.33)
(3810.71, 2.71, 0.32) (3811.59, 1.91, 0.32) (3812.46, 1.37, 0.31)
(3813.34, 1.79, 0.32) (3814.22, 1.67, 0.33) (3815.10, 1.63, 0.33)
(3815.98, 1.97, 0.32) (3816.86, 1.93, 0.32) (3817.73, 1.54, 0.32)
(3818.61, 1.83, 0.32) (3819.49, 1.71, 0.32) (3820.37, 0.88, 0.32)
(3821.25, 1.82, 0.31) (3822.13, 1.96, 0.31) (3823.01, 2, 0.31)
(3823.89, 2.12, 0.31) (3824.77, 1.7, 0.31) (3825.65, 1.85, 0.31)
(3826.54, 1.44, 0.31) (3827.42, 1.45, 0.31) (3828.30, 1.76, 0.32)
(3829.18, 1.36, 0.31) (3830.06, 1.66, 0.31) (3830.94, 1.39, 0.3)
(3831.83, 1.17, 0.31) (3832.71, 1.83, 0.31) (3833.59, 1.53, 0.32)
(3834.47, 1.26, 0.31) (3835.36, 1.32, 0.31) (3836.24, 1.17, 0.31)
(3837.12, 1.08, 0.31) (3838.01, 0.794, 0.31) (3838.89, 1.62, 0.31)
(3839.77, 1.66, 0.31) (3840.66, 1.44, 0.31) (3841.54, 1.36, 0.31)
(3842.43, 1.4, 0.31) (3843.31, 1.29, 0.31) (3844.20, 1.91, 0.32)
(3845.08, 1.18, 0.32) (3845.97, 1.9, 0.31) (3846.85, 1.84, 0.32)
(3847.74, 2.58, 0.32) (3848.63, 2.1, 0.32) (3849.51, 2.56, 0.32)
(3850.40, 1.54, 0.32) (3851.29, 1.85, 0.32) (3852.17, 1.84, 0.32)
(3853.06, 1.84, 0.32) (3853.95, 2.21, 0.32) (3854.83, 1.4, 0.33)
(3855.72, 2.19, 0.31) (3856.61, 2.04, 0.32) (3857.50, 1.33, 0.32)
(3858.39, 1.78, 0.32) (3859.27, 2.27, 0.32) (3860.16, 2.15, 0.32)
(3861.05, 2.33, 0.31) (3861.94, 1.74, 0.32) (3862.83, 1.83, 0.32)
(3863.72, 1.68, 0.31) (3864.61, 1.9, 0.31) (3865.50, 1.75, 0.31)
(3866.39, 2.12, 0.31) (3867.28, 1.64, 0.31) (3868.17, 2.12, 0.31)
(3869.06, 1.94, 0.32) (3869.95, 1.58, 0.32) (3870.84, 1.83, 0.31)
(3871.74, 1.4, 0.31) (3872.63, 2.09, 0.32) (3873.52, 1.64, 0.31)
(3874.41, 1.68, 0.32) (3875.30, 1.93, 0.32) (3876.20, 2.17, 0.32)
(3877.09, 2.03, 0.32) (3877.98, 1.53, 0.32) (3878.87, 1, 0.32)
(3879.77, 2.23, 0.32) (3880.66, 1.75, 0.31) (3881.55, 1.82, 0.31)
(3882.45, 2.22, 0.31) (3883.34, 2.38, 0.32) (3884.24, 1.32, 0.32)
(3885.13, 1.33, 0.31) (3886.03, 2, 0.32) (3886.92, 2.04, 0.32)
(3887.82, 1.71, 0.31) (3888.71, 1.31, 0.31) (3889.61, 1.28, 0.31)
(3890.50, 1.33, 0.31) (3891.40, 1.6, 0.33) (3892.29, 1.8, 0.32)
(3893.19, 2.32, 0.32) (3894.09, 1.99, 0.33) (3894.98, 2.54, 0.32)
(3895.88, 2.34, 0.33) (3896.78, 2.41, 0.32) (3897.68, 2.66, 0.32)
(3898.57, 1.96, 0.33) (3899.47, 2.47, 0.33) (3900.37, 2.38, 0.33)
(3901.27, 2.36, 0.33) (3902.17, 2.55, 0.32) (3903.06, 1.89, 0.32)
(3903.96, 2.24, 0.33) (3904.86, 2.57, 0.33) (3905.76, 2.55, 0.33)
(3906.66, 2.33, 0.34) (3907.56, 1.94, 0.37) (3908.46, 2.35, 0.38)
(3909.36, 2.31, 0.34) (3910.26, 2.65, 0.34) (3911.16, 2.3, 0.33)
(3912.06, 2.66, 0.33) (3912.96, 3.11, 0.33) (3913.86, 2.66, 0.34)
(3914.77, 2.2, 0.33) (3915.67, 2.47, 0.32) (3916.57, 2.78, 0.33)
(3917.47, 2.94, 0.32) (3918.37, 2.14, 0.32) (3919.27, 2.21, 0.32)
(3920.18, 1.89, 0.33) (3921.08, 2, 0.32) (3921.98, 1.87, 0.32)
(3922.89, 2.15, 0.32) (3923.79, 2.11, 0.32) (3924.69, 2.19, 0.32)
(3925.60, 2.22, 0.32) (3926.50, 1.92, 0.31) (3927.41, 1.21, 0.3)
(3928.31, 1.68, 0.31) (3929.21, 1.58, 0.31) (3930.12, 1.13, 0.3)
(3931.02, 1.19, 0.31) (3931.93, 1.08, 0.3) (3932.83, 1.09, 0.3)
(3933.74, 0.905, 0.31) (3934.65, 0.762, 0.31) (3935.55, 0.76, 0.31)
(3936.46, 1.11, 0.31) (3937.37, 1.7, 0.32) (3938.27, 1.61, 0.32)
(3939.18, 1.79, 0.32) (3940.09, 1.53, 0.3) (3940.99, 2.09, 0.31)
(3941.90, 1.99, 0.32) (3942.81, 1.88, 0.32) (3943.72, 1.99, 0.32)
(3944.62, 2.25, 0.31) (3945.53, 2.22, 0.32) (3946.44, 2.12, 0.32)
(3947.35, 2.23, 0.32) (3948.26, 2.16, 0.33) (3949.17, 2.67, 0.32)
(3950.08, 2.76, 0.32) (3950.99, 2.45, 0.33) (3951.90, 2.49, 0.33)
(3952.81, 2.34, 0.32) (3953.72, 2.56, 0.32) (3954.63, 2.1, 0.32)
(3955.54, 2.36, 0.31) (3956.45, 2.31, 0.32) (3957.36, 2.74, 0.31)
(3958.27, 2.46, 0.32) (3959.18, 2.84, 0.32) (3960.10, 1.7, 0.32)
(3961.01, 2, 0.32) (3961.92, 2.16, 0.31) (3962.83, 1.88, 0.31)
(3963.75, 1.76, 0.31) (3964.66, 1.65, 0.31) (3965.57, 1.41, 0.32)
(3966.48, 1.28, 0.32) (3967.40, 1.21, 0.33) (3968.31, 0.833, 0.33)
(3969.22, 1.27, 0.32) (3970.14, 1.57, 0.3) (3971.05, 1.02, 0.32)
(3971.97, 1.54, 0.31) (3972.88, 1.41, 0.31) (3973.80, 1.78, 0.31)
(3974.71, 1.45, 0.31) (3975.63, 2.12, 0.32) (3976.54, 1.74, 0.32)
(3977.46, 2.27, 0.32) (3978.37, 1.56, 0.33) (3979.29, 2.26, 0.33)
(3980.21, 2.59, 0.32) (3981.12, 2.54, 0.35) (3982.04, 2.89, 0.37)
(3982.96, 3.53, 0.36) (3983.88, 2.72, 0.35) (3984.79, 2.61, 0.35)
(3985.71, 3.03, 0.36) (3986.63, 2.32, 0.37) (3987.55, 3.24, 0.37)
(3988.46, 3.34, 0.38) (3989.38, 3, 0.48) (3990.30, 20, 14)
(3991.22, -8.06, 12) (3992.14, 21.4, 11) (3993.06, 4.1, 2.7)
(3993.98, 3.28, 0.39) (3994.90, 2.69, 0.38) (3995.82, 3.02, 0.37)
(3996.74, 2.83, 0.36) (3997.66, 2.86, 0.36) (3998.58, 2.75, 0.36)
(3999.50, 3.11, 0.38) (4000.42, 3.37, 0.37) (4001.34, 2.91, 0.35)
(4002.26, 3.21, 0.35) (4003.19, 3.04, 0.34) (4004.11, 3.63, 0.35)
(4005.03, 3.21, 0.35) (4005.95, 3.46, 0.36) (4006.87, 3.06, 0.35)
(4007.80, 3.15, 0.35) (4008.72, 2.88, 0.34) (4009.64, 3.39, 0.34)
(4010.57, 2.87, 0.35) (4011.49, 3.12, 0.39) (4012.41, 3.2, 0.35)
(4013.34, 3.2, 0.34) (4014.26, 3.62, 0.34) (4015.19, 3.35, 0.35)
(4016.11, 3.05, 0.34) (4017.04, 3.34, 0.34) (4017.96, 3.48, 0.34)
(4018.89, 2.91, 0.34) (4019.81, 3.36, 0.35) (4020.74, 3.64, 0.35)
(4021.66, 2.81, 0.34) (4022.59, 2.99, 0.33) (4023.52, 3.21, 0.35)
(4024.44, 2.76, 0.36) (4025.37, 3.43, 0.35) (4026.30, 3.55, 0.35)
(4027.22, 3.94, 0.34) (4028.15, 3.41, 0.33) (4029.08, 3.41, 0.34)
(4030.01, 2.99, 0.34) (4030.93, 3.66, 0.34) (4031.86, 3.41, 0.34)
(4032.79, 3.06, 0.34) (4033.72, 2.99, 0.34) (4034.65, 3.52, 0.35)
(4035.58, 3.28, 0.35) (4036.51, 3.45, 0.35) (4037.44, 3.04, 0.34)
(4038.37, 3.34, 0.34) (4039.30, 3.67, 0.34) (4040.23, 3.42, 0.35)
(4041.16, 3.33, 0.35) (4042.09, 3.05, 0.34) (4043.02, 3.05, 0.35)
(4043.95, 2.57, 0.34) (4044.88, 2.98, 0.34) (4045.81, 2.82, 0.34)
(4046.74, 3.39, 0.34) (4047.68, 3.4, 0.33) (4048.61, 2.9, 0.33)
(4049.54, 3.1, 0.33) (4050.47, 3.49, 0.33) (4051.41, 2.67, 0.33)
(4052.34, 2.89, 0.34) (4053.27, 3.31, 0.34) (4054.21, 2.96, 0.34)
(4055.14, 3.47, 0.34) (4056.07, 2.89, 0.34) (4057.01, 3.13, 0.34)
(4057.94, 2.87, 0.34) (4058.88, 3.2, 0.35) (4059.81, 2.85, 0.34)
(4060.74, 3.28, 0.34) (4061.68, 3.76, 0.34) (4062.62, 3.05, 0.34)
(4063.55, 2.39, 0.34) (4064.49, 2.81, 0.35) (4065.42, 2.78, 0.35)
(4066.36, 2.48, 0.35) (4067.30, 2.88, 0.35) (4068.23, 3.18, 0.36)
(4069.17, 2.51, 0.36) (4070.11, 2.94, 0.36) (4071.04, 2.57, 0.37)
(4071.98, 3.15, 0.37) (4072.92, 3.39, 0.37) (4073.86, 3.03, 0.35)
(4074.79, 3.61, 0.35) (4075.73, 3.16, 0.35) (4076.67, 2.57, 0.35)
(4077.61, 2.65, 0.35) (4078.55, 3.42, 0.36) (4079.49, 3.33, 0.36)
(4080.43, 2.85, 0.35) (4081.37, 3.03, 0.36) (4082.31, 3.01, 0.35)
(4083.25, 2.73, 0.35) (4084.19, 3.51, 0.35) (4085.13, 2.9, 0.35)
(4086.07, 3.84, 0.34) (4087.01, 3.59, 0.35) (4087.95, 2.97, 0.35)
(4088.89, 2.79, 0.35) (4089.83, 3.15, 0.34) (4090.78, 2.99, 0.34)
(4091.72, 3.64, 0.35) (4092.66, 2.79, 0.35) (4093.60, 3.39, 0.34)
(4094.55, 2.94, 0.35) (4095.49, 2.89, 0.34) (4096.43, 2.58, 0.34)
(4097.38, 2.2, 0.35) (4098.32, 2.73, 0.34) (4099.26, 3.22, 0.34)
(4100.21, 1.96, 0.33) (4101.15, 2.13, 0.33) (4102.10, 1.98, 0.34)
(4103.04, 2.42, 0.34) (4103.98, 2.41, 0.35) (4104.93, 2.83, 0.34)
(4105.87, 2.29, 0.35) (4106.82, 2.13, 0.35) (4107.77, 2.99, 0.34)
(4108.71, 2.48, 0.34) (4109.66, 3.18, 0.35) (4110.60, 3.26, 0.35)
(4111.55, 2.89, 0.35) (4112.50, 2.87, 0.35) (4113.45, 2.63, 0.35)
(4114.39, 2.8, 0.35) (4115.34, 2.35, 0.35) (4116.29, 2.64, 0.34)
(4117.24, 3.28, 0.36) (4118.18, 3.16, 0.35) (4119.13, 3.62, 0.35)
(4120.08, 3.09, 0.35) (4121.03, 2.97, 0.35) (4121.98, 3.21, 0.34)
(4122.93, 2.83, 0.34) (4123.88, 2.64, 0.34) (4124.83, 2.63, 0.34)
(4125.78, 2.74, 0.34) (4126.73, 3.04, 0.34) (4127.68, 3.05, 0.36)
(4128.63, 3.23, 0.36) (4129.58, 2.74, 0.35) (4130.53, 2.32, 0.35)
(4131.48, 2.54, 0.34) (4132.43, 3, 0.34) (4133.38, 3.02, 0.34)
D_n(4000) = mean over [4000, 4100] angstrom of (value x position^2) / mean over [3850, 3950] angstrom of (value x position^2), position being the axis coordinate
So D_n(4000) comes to 1.73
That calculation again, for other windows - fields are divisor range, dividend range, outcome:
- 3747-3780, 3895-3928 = 1.37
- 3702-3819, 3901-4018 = 1.55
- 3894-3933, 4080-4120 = 1.44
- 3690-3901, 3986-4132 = 2.01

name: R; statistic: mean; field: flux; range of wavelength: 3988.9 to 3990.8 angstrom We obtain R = 11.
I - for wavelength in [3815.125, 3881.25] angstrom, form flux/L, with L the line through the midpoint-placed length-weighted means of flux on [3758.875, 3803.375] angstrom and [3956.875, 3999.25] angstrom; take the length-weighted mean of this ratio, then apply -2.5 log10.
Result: 0.27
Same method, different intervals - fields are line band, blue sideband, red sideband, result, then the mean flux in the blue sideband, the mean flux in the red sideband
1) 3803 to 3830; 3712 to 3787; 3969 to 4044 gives 0.187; 1.82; 3.25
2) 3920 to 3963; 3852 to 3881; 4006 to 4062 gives 0.270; 1.85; 3.21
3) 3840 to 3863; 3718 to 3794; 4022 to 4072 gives 0.216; 1.82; 3.12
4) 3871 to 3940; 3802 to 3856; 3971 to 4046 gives 0.220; 1.73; 3.29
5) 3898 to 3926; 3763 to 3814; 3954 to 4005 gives 0.084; 1.93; 2.85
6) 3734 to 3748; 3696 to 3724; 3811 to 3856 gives 0.088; 1.79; 1.66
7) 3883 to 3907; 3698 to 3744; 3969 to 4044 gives 0.283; 1.76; 3.25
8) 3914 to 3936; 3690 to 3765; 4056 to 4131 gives 0.307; 1.74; 2.9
